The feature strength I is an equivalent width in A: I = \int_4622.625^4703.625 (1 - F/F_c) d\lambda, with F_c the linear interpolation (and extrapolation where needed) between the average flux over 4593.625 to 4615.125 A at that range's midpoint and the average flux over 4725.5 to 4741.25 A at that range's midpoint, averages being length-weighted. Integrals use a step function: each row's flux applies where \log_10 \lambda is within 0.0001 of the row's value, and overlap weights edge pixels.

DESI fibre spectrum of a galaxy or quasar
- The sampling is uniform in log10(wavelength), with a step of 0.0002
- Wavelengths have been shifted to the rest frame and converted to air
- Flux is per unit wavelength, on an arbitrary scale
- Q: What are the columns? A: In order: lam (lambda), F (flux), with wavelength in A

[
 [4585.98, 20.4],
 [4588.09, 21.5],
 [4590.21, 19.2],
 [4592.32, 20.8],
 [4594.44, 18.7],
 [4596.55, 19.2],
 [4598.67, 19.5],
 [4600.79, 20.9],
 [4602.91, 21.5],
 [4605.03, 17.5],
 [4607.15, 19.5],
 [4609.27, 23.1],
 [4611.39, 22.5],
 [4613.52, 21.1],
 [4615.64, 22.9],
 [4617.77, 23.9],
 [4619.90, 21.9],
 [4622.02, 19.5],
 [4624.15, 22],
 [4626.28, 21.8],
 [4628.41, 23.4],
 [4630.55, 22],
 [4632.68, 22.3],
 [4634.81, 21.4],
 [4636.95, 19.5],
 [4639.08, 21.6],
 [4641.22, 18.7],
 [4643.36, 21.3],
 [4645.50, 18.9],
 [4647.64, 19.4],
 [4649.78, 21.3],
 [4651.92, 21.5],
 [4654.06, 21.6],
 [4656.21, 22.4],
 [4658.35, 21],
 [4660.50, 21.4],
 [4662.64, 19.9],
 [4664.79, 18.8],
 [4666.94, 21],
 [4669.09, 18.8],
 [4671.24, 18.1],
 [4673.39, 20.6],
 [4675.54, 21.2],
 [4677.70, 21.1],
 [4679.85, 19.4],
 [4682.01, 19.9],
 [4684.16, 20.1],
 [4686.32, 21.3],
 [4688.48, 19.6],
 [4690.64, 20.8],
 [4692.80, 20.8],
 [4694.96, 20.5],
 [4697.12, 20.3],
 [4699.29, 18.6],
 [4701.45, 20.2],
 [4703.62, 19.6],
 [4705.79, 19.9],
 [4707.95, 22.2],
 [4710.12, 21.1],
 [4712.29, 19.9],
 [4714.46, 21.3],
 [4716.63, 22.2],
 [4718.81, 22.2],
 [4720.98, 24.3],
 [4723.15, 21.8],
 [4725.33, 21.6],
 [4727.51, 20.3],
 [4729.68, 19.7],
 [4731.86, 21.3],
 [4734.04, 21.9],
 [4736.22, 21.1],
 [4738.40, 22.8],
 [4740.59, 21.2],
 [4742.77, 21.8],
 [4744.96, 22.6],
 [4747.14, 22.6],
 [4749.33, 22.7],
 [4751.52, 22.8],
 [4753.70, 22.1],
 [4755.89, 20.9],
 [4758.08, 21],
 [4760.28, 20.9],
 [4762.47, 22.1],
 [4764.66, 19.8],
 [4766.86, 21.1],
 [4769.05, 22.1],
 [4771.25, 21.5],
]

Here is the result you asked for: 0.8 A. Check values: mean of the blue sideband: 20.4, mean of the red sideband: 21.2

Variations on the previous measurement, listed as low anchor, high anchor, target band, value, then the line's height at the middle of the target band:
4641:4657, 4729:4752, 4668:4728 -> 2.0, 21.3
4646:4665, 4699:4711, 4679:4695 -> 0.2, 20.5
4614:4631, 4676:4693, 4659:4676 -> 0.7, 20.9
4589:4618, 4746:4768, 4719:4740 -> -0.2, 21.4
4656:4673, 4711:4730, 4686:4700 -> 0.4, 20.8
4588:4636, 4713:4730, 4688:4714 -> 1.5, 21.6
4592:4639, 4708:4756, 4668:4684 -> 1.2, 21.5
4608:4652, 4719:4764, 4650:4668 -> 0.5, 21.5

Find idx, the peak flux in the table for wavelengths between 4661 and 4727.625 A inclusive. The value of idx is 24.3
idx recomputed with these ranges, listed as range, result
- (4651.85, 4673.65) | 22.4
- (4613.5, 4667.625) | 23.9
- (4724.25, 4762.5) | 22.8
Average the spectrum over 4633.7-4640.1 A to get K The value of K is 20.9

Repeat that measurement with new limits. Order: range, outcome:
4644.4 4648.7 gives 19.2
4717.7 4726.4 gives 22.5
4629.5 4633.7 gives 22.2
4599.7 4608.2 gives 19.8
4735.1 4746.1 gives 21.9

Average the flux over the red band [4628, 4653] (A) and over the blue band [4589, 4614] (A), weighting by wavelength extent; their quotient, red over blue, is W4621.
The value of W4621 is 1.03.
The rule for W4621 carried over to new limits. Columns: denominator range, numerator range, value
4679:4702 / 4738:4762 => 1.09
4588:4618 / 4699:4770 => 1.04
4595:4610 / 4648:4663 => 1.06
